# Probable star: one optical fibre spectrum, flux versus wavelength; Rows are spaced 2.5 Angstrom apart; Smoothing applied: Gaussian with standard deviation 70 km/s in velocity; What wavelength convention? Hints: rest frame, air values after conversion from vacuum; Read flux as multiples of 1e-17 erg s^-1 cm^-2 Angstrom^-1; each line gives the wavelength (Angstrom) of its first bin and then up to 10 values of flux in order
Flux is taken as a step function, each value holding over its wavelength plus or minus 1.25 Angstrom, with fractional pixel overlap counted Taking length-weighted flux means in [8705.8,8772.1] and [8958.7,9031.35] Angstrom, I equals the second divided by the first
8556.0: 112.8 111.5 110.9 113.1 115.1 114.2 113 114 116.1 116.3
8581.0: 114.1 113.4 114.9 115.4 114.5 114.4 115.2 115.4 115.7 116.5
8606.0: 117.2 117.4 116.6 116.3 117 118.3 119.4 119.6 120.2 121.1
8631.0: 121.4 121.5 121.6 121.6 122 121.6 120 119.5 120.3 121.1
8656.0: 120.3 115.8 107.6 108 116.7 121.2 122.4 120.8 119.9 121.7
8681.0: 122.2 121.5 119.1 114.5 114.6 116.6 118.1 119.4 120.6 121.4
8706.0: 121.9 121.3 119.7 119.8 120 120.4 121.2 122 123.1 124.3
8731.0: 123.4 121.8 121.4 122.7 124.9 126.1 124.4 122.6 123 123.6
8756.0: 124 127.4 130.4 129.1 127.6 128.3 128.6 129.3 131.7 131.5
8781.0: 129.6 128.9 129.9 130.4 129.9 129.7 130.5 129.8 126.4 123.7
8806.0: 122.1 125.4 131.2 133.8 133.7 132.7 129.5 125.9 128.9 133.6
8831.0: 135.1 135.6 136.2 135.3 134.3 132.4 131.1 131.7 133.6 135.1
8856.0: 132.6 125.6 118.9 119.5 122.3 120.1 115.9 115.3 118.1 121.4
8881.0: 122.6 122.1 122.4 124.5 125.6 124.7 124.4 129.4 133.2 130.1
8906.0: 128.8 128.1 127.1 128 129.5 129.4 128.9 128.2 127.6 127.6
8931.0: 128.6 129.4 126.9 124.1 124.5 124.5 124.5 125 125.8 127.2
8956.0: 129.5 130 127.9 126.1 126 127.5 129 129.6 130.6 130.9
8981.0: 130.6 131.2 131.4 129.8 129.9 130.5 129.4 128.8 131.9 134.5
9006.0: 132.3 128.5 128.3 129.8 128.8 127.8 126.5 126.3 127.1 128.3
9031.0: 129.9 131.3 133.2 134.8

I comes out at 1.04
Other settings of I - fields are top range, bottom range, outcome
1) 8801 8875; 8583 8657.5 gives 1.09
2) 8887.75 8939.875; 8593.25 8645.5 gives 1.08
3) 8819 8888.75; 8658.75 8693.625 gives 1.08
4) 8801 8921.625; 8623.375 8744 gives 1.06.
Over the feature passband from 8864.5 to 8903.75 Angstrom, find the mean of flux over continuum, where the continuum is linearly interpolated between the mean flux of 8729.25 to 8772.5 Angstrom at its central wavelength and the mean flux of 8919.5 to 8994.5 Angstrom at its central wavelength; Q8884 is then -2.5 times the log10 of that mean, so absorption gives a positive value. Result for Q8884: 0.04 mag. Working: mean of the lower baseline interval 125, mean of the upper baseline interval 128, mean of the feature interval 123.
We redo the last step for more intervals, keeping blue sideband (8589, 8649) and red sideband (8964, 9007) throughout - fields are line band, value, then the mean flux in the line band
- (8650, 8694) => 0.02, 118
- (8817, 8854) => -0.06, 133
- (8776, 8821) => -0.05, 129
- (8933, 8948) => 0.03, 125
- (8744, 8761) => -0.02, 125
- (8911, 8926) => 0.00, 129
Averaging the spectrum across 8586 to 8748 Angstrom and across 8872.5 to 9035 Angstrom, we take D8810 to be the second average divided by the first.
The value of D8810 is 1.1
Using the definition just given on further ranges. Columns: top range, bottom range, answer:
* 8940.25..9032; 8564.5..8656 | 1.09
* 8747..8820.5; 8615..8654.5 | 1.07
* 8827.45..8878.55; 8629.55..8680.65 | 1.07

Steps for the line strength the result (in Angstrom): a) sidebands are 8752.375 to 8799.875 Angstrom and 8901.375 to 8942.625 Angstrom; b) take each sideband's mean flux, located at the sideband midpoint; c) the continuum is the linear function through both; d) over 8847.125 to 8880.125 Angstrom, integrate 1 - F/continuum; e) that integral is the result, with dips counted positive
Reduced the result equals 1.2 Angstrom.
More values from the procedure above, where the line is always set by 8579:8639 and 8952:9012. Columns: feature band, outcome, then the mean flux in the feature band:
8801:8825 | -0.9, 129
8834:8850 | -1.1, 134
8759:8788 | -1.6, 130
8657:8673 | 0.5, 116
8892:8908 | -0.2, 128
